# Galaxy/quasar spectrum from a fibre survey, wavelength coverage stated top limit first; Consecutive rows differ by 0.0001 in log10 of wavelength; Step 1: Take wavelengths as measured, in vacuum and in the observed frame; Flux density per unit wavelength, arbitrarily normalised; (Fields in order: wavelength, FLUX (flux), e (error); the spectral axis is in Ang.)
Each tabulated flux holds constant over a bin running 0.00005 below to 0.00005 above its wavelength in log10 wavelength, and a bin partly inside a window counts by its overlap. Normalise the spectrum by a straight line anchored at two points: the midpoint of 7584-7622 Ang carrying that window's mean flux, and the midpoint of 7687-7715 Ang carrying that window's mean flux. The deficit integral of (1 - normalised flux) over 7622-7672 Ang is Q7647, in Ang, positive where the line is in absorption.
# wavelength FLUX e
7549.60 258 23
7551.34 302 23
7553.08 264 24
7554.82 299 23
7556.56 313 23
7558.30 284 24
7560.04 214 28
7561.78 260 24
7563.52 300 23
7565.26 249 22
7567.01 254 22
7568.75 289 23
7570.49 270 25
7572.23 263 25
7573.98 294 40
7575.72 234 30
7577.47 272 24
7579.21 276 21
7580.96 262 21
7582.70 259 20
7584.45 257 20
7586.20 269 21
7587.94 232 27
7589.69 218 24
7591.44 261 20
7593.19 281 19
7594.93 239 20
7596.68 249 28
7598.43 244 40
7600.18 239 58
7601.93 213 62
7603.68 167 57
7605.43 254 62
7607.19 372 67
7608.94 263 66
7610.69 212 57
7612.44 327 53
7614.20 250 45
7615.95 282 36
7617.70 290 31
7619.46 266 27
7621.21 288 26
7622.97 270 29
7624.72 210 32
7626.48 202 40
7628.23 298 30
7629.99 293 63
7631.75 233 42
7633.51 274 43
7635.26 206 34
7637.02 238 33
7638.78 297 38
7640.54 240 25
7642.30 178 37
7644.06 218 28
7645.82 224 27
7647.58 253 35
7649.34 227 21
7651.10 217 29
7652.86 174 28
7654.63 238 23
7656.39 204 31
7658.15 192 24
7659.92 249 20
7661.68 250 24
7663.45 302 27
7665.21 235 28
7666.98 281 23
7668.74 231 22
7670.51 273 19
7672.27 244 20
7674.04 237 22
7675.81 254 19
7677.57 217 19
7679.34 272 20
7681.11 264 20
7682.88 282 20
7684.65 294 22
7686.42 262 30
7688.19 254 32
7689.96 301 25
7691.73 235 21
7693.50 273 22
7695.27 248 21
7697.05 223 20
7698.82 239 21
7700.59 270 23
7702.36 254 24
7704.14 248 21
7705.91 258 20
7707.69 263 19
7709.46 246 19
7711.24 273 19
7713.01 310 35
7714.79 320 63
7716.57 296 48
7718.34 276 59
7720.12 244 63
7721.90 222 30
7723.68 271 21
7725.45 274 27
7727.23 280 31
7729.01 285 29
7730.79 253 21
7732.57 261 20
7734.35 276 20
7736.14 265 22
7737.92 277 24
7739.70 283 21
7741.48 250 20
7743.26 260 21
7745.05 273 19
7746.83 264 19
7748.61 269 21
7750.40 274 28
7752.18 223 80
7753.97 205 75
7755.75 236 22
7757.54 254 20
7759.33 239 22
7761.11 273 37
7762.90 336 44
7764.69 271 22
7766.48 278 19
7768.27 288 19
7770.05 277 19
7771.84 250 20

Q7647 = 3.9 Ang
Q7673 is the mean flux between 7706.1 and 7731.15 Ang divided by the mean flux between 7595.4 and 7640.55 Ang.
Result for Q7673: 1.06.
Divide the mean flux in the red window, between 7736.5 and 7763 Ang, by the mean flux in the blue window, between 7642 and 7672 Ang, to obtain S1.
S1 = 1.11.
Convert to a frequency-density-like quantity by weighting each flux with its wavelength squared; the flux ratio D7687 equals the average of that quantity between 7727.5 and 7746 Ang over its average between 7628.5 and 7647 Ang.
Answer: 1.1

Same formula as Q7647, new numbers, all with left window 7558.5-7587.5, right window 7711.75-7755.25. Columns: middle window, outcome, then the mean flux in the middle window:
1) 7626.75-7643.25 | 1.0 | 249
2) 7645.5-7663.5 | 2.6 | 227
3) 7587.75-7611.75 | 1.6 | 247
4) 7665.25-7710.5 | 1.6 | 257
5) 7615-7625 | -0.2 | 271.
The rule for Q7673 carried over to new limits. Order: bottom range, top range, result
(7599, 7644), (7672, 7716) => 1.03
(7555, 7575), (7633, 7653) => 0.84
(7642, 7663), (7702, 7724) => 1.21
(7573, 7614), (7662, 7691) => 1.02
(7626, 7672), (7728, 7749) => 1.12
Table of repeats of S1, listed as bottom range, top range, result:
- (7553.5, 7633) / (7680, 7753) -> 1.02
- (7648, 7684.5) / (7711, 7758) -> 1.09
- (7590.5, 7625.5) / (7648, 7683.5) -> 0.93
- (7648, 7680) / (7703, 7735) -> 1.13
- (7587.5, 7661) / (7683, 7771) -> 1.08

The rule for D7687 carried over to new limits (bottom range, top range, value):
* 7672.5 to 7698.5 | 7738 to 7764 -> 1.03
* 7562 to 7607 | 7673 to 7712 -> 1.04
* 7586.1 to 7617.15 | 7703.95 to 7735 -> 1.10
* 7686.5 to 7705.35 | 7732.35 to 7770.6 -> 1.05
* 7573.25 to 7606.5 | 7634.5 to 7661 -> 0.91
